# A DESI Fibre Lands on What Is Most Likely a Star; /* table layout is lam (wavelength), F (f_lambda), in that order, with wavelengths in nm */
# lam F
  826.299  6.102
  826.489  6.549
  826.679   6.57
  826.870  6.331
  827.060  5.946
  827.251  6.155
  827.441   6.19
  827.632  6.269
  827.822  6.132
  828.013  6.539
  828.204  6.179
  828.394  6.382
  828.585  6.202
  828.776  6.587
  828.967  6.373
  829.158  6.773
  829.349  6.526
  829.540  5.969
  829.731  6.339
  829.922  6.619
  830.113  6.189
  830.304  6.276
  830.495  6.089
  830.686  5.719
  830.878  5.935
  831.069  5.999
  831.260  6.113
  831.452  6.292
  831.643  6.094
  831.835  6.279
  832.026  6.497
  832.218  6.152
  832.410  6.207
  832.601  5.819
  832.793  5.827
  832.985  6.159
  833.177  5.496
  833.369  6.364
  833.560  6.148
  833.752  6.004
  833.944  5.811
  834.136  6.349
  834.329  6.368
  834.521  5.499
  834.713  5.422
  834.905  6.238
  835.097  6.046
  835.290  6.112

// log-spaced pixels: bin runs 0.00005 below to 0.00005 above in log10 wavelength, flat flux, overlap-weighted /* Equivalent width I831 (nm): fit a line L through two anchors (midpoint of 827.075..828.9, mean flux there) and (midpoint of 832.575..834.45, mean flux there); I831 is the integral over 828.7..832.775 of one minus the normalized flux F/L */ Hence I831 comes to -0.04 nm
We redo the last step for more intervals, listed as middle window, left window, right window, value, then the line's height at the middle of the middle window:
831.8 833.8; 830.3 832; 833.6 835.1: -0.017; 6.03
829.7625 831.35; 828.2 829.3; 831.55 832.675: 0.044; 6.3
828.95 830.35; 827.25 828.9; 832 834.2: -0.037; 6.22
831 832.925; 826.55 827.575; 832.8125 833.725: -0.019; 6.07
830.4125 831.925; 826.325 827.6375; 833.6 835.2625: 0.011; 6.11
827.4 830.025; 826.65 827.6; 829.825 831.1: -0.083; 6.17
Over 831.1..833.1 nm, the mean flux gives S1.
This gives 6.13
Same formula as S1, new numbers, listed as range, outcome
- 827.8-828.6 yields 6.31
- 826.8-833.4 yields 6.2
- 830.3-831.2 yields 5.98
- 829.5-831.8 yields 6.14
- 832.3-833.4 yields 5.96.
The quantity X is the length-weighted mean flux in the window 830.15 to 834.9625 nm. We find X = 6.05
